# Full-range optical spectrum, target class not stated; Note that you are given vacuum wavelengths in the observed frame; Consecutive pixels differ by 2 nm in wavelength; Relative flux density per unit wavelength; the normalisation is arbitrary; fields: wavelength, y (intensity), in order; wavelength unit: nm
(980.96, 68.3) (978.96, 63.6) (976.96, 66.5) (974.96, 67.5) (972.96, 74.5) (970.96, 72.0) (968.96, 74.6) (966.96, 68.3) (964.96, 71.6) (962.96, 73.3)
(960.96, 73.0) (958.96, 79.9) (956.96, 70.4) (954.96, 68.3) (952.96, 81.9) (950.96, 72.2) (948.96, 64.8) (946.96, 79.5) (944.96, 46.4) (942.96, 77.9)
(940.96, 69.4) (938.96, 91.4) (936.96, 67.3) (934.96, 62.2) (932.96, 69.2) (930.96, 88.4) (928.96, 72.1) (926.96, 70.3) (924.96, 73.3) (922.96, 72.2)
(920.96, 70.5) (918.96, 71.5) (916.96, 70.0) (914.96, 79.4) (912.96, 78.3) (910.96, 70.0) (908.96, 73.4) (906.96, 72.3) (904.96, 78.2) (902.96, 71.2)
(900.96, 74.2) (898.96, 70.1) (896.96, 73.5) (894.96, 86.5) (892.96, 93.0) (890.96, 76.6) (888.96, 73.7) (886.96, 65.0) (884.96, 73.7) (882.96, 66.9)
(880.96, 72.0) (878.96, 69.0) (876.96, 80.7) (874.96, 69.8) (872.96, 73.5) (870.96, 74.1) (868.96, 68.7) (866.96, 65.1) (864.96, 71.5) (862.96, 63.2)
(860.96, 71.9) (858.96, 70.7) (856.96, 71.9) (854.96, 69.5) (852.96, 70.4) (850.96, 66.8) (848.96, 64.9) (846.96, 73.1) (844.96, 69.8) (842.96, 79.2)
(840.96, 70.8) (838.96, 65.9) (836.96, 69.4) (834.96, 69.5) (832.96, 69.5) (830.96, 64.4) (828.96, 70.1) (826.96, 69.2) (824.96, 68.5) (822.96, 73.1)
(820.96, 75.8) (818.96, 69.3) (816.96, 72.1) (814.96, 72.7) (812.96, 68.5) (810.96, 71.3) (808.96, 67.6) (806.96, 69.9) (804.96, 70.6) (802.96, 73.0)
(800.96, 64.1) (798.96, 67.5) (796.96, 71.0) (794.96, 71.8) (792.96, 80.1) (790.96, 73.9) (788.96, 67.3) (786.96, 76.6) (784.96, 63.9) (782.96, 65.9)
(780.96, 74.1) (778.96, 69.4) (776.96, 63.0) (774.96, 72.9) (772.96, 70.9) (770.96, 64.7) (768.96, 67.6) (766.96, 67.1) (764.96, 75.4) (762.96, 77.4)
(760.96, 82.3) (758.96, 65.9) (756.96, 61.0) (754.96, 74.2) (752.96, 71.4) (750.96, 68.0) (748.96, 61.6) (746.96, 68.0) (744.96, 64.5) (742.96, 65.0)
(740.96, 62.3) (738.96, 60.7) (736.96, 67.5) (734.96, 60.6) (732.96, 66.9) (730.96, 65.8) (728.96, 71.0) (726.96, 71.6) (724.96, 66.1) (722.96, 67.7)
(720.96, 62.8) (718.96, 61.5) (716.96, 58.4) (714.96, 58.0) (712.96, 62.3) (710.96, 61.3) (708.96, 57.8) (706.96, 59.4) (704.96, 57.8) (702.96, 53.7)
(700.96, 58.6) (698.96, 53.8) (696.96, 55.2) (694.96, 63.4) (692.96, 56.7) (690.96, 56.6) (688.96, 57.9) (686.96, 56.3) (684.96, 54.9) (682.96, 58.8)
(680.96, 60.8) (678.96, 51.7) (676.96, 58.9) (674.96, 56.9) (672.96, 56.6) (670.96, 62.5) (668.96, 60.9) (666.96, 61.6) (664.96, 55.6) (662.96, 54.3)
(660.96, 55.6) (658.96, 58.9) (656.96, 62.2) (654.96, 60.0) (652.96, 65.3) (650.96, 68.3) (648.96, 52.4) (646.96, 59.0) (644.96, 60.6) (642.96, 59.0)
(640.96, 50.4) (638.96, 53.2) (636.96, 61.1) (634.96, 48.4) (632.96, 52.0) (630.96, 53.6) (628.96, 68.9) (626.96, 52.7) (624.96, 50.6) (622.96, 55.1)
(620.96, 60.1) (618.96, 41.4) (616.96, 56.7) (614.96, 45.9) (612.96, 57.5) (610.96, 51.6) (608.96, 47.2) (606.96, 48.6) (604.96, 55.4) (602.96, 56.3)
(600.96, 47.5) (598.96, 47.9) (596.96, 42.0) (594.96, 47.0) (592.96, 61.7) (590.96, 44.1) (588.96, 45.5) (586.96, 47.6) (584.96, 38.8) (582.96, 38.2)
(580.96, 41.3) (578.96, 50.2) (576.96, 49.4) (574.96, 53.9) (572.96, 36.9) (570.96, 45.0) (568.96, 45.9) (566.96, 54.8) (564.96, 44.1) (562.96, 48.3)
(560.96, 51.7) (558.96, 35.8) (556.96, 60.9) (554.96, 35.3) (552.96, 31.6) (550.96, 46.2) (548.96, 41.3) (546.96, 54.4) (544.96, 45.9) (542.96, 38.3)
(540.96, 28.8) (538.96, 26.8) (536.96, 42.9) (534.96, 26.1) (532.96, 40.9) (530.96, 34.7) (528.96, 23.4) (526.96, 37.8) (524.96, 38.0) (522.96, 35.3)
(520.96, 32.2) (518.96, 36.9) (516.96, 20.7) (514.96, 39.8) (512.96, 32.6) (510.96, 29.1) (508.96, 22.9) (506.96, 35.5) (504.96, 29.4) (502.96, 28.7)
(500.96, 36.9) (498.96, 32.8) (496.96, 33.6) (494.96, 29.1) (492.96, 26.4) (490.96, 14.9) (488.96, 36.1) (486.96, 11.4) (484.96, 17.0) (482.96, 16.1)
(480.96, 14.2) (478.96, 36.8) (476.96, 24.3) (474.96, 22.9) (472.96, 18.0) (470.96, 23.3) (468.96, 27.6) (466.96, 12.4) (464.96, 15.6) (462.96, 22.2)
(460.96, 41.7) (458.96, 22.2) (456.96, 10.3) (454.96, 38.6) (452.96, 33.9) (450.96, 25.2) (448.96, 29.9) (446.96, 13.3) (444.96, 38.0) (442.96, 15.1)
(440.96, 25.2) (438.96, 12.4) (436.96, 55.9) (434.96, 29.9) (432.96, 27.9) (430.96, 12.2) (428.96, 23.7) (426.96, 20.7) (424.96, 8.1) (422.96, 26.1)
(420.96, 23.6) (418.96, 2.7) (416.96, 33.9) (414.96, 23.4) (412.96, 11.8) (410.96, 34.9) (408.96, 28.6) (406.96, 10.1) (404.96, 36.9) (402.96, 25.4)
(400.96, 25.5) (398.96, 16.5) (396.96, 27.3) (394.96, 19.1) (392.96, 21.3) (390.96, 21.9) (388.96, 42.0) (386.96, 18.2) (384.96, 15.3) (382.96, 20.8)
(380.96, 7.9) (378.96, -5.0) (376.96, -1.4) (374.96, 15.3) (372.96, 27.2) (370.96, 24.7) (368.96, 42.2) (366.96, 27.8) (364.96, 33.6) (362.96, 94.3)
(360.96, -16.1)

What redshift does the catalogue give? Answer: 0.36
